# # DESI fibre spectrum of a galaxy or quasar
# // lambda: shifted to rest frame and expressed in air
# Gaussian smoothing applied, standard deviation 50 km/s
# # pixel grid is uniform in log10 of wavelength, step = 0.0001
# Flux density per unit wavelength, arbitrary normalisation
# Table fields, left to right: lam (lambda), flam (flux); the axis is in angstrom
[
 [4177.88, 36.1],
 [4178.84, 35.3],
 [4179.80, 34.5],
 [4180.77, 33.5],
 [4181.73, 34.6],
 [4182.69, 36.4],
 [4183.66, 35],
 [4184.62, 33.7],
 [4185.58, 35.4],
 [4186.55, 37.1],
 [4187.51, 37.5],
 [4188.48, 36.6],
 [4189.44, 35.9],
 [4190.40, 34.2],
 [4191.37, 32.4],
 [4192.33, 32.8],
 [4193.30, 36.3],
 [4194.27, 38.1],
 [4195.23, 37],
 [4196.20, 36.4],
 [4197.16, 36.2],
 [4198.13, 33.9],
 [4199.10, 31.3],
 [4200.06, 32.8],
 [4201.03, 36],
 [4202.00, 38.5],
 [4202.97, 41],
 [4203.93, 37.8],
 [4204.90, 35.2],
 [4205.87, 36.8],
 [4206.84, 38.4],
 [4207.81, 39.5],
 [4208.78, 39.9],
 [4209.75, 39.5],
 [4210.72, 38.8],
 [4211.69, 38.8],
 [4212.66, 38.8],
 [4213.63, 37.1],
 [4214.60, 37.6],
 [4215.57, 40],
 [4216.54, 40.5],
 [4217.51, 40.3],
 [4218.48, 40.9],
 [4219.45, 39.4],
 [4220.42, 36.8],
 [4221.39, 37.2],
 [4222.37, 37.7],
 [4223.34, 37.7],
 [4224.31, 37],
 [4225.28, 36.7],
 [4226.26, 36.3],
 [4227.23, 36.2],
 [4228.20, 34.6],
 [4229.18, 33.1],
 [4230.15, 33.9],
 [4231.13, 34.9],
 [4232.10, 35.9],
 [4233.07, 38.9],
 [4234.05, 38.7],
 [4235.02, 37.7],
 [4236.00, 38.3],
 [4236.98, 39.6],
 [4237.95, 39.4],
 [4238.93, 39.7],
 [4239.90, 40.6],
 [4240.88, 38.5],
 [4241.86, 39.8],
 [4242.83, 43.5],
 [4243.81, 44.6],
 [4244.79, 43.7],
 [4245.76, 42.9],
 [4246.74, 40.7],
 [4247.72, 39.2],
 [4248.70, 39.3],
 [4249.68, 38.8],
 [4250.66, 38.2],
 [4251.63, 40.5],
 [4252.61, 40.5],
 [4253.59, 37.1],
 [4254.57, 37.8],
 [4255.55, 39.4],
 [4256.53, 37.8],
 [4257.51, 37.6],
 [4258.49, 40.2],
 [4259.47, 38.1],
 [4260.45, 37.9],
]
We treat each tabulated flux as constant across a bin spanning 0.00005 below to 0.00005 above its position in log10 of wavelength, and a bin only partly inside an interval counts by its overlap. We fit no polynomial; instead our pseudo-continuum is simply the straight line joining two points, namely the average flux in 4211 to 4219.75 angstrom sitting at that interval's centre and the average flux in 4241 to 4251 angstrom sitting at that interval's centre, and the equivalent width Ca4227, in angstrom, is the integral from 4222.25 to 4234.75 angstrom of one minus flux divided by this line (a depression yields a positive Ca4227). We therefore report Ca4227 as 1.2 angstrom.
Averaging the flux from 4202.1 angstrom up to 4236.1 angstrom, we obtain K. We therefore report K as 37.8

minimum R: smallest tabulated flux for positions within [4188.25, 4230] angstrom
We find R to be 31.3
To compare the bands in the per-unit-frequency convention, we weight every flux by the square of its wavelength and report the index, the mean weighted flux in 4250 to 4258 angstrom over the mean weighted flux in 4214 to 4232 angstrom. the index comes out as 1.05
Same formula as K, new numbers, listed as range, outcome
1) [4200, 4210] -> 37.9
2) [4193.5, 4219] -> 37.7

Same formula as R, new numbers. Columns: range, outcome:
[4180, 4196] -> 32.4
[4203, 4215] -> 35.2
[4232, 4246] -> 35.9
